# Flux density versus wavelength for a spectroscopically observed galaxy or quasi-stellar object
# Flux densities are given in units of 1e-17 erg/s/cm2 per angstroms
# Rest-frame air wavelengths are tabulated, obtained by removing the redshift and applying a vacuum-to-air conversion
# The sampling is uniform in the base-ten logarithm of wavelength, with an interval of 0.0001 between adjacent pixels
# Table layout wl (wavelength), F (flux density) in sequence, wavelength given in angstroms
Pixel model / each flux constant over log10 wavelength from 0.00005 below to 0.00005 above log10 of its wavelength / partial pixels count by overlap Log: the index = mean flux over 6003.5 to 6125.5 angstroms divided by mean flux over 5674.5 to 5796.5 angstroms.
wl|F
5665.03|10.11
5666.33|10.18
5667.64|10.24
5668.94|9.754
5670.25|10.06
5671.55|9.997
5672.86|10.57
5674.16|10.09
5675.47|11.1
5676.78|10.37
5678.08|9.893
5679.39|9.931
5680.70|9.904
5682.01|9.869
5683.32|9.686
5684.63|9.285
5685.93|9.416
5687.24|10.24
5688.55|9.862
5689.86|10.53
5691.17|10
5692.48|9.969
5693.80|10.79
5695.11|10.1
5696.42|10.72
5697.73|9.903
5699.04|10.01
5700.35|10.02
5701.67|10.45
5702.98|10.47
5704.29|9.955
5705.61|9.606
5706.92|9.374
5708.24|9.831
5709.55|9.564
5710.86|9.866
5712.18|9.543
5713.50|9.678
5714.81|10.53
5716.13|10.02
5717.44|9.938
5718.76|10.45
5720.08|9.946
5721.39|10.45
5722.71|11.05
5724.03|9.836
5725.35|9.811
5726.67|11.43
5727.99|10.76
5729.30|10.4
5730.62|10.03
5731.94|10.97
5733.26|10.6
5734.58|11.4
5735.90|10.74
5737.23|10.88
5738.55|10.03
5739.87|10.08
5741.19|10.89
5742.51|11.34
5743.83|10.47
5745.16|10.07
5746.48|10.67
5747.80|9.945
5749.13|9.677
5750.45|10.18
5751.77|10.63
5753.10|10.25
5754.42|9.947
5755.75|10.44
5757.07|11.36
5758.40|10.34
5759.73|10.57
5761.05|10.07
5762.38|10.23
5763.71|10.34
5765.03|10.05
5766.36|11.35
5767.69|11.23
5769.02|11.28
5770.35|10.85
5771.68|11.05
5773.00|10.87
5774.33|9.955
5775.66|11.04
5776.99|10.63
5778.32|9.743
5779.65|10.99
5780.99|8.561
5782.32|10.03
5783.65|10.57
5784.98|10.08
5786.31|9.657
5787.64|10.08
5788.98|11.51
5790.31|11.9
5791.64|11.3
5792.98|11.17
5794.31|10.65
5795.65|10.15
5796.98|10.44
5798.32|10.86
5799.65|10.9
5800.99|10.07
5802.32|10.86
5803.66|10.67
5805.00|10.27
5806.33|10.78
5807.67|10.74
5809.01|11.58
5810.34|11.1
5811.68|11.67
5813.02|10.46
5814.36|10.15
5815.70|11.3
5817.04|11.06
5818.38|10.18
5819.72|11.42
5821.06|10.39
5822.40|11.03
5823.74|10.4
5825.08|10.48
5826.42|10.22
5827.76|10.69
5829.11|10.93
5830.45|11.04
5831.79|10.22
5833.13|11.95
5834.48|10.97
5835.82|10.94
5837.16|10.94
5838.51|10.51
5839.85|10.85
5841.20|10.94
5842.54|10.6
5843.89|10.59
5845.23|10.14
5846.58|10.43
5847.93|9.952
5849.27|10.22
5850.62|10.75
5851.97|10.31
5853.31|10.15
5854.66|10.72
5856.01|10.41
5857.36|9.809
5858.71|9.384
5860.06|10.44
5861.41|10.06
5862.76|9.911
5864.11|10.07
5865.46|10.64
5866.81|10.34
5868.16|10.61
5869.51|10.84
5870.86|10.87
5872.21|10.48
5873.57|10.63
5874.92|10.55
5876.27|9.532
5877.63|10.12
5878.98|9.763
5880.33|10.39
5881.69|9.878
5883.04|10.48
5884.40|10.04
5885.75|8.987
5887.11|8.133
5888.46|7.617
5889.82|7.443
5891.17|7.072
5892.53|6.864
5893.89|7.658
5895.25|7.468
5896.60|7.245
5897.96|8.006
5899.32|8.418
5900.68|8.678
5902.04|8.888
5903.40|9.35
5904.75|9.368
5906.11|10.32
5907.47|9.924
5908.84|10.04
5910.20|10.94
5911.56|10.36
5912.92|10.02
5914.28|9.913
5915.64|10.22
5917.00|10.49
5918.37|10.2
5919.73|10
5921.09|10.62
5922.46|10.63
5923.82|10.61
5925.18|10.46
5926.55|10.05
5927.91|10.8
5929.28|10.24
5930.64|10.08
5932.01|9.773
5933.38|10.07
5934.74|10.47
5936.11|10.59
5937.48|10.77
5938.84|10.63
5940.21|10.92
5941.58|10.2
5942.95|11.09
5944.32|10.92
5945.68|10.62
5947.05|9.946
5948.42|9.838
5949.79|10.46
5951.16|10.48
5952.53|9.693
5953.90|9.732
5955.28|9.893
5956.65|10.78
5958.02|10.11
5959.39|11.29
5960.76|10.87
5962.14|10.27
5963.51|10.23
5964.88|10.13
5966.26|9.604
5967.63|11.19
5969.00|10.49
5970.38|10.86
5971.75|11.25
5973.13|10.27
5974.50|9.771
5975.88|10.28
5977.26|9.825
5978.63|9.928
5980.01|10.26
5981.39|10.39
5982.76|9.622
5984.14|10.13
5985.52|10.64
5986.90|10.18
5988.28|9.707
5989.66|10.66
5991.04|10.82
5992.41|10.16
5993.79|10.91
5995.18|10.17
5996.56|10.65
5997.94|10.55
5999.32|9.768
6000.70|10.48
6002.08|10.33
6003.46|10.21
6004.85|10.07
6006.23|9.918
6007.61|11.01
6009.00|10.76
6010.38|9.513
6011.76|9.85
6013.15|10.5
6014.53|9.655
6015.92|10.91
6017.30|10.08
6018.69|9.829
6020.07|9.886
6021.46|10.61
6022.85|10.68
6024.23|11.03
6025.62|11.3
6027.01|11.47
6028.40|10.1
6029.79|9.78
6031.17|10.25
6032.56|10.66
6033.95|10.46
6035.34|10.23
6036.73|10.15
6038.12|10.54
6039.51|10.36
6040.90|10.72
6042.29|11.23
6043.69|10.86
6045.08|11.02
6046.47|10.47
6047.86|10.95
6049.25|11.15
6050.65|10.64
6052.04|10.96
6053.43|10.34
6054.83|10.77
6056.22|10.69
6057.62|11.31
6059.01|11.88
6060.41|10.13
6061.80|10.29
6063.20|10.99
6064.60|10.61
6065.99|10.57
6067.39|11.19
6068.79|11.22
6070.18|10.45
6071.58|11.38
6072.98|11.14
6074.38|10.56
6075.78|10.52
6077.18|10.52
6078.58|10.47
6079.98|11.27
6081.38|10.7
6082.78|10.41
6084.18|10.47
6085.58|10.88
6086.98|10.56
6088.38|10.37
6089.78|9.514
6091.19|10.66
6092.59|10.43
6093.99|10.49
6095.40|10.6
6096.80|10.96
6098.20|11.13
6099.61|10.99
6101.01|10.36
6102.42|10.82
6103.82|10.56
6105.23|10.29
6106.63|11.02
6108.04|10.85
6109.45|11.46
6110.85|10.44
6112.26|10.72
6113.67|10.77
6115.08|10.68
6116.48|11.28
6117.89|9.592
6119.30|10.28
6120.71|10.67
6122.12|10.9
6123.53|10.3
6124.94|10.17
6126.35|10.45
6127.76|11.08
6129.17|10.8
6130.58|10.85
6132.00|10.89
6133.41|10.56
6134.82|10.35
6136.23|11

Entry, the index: 1.03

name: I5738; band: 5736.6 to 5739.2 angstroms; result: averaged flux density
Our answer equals 10.5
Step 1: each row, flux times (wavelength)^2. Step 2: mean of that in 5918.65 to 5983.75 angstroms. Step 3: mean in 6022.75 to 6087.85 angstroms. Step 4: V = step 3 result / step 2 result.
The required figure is 1.1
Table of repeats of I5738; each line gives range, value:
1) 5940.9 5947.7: 10.6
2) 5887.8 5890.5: 7.53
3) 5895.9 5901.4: 8.09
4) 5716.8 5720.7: 10.1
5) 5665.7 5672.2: 10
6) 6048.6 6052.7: 10.9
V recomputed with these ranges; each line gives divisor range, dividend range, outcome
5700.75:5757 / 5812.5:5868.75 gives 1.06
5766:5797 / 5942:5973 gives 1.04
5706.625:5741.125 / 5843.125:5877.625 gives 1.05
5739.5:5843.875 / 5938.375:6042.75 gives 1.04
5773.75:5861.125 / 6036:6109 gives 1.10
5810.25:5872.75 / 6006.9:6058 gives 1.06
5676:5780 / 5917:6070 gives 1.11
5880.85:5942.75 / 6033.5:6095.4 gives 1.17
